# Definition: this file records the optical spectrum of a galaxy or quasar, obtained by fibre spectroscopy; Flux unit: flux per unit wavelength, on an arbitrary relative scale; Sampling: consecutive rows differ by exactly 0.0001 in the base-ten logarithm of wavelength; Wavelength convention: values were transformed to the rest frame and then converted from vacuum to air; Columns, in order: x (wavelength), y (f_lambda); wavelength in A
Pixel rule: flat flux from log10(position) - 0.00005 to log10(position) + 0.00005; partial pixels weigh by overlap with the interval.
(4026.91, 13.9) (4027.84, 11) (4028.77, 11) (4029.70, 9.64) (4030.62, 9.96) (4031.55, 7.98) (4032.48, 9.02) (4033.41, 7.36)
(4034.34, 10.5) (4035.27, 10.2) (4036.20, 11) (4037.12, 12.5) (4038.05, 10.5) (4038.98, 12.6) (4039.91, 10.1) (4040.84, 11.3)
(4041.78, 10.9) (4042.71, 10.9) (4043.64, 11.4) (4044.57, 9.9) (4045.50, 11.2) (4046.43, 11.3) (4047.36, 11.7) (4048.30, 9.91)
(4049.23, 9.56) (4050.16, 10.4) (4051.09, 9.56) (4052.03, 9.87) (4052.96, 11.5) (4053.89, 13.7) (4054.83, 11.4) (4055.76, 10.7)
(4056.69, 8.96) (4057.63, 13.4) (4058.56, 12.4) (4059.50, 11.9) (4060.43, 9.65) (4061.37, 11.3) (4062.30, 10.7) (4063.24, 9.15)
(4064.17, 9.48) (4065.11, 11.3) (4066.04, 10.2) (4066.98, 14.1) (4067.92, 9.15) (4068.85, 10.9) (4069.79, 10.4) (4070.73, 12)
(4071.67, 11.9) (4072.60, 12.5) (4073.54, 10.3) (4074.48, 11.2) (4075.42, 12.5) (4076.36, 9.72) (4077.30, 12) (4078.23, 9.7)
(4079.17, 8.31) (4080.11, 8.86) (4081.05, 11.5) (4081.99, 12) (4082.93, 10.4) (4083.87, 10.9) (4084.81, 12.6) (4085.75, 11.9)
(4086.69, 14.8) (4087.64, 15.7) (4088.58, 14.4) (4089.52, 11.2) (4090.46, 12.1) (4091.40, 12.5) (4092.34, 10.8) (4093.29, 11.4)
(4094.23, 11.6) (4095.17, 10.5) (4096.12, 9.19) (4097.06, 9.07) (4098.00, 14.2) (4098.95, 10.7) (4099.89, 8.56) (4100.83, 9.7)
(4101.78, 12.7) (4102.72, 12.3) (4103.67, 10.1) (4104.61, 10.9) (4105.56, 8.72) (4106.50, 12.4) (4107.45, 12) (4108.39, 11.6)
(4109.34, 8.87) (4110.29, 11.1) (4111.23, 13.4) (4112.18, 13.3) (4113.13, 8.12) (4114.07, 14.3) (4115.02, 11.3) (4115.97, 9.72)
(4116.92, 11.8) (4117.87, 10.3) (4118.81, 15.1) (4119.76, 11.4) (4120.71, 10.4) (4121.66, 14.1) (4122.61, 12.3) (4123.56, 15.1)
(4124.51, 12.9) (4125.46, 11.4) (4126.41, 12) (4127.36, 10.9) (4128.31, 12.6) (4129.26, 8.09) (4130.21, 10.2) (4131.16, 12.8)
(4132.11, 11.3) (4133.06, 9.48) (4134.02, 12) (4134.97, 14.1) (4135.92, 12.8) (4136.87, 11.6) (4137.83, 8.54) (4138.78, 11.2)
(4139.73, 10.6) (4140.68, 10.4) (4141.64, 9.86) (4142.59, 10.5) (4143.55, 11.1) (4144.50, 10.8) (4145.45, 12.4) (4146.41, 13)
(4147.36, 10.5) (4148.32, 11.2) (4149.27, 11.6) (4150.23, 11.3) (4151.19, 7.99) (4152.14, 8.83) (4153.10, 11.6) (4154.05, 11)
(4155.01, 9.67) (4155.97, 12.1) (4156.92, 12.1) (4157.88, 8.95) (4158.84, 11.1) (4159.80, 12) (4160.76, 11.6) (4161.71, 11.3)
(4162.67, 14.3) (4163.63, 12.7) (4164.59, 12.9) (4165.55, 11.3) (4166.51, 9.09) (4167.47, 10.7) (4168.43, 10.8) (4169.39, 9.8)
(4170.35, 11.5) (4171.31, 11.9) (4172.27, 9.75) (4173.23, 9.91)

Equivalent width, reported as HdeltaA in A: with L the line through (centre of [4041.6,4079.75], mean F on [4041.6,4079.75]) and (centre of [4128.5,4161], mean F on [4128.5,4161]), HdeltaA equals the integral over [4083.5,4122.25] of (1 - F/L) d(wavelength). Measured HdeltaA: -2.4 A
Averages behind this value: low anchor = 10.9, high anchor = 11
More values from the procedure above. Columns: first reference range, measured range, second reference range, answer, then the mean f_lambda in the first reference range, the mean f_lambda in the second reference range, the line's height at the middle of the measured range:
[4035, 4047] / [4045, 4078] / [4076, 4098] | 0.66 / 11.1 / 11.4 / 11.2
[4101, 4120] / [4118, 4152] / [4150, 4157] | -1.68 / 11.4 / 10.5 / 10.9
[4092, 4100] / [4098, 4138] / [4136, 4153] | -2.82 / 10.8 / 10.7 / 10.7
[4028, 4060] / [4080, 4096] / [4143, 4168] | -1.55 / 10.7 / 11.2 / 10.9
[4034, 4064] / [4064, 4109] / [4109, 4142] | -0.19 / 10.9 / 11.5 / 11.2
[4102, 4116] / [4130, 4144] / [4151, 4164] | 0.11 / 11.3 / 11.1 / 11.2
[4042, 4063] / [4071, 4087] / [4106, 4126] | 0.21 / 10.9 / 11.9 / 11.4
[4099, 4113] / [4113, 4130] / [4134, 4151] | -1.07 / 11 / 11.2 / 11.1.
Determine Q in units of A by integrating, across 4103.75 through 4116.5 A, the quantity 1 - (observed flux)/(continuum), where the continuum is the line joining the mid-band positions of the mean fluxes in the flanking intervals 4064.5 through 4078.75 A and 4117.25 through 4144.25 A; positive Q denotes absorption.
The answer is 0.3 A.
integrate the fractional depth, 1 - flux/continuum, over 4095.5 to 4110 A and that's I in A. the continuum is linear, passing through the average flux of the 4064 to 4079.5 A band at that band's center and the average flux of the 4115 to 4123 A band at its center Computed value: 1.0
